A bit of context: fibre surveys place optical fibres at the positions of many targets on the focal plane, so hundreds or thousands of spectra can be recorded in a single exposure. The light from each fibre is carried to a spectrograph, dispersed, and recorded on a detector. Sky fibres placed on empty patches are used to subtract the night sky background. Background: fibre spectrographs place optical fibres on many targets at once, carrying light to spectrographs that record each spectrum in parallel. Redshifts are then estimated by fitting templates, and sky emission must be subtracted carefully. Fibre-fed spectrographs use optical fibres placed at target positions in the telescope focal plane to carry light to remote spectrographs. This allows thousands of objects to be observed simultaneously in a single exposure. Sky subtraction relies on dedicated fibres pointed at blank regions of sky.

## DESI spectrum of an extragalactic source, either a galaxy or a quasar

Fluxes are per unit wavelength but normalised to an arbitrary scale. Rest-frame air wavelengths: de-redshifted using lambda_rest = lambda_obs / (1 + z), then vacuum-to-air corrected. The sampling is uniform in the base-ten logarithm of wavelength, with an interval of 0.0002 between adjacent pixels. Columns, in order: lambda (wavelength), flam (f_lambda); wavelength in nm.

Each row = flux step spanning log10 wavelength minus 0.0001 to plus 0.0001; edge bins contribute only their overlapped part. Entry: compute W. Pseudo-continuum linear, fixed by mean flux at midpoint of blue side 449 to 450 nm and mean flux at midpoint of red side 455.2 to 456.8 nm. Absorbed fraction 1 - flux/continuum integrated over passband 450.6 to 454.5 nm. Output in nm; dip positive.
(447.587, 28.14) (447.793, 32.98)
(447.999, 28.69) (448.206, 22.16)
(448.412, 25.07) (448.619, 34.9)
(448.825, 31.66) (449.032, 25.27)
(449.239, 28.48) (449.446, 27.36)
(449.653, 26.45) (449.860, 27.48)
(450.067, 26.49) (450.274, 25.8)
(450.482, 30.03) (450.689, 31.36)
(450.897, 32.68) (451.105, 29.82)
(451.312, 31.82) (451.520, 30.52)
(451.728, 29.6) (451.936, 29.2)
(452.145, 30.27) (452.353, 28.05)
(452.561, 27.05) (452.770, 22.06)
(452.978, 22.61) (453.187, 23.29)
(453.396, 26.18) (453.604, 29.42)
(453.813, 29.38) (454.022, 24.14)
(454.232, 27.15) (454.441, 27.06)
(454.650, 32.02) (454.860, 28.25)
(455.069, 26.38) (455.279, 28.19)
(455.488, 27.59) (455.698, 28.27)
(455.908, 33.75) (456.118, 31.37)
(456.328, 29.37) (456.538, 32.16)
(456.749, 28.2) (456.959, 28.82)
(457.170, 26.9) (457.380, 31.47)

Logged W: 0.059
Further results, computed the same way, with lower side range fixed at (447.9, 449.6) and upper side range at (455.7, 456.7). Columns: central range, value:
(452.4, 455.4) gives 0.34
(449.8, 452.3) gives -0.06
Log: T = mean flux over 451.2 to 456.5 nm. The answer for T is 28.2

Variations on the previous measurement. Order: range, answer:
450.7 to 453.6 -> 28.1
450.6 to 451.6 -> 31.3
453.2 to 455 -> 27.7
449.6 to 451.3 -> 29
